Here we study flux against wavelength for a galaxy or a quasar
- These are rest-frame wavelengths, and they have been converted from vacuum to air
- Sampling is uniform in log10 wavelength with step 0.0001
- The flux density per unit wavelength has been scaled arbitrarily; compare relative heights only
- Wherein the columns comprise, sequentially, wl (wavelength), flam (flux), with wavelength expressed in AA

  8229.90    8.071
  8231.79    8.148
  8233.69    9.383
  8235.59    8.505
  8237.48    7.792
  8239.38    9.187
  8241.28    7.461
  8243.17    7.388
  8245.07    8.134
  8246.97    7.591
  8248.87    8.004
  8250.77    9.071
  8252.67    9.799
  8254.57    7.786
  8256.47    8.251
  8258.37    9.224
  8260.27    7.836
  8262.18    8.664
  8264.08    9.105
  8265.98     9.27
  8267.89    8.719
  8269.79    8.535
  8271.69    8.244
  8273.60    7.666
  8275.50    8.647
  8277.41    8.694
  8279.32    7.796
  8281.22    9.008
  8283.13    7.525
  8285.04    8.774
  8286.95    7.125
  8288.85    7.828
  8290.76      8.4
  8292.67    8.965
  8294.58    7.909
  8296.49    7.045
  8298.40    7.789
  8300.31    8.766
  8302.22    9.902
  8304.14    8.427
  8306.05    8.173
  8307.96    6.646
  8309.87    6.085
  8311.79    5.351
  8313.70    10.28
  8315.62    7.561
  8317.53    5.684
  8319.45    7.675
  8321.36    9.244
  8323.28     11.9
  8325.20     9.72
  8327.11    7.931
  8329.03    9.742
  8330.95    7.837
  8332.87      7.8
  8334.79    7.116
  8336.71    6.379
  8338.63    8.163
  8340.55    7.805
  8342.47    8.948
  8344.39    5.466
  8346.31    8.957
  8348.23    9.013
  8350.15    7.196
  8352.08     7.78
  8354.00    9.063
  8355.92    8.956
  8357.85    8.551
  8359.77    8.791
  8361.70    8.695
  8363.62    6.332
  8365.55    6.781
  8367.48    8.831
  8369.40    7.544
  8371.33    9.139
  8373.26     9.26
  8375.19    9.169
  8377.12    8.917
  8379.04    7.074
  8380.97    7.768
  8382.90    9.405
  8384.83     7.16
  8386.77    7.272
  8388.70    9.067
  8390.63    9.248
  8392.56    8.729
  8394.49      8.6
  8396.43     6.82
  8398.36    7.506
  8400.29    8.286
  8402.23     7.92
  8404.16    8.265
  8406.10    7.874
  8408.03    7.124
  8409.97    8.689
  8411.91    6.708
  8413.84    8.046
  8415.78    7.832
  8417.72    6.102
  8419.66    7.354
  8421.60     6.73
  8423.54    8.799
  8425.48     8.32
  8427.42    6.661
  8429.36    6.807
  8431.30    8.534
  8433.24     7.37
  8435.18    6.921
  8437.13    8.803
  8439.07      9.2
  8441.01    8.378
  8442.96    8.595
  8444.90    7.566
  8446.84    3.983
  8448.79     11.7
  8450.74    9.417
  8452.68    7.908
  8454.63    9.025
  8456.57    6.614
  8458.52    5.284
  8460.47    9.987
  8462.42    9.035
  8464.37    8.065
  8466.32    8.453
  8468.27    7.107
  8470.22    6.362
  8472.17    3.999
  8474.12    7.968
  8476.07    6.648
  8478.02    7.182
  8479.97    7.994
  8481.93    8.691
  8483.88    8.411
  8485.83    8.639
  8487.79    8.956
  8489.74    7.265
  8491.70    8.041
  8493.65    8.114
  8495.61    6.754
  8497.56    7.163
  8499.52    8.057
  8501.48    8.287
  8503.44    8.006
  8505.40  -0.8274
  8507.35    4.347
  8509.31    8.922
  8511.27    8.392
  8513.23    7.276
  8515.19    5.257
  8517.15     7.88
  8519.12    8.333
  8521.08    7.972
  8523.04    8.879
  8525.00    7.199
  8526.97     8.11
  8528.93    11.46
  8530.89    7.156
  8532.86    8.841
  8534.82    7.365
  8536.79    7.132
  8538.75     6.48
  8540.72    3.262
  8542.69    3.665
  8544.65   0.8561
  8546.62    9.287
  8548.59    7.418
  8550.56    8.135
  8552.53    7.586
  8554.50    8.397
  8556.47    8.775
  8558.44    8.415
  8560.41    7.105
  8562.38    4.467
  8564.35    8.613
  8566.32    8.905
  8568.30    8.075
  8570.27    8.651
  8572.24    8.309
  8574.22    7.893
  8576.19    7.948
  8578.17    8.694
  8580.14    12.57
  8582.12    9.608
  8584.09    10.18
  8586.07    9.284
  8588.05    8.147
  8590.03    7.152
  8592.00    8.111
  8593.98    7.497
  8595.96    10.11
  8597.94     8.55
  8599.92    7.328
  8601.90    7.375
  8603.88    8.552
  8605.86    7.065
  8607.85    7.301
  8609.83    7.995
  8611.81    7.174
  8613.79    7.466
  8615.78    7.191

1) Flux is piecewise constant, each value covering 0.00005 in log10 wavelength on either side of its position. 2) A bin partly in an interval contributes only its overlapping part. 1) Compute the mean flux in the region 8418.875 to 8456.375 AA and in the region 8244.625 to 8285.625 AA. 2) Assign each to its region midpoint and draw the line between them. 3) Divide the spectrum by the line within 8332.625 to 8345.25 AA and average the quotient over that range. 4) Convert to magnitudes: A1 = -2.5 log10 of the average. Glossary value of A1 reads 0.12 mag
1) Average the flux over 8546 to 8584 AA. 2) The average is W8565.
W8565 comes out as 8.4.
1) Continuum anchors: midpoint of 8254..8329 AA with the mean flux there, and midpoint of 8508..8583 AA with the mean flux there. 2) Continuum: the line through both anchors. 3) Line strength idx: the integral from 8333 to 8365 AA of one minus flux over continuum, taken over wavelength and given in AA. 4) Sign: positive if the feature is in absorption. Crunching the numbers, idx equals 0.9 AA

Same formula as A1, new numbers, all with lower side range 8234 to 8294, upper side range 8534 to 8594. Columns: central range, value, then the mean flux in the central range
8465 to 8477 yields 0.16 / 6.8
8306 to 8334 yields 0.02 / 8.1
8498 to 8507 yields 0.32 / 5.85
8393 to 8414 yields 0.03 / 7.82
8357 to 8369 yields 0.02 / 7.97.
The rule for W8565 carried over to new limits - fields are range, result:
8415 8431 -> 7.37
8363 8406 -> 8.15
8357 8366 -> 7.88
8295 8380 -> 8.12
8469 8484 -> 7.09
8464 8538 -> 7.46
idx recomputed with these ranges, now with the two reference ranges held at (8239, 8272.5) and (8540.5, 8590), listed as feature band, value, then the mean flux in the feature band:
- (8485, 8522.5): 3.5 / 7.21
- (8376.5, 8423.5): 1.7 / 7.86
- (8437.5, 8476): 1.1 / 7.81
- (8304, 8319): 2.0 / 7.23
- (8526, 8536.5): -0.8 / 8.49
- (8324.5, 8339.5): 0.4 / 8.06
